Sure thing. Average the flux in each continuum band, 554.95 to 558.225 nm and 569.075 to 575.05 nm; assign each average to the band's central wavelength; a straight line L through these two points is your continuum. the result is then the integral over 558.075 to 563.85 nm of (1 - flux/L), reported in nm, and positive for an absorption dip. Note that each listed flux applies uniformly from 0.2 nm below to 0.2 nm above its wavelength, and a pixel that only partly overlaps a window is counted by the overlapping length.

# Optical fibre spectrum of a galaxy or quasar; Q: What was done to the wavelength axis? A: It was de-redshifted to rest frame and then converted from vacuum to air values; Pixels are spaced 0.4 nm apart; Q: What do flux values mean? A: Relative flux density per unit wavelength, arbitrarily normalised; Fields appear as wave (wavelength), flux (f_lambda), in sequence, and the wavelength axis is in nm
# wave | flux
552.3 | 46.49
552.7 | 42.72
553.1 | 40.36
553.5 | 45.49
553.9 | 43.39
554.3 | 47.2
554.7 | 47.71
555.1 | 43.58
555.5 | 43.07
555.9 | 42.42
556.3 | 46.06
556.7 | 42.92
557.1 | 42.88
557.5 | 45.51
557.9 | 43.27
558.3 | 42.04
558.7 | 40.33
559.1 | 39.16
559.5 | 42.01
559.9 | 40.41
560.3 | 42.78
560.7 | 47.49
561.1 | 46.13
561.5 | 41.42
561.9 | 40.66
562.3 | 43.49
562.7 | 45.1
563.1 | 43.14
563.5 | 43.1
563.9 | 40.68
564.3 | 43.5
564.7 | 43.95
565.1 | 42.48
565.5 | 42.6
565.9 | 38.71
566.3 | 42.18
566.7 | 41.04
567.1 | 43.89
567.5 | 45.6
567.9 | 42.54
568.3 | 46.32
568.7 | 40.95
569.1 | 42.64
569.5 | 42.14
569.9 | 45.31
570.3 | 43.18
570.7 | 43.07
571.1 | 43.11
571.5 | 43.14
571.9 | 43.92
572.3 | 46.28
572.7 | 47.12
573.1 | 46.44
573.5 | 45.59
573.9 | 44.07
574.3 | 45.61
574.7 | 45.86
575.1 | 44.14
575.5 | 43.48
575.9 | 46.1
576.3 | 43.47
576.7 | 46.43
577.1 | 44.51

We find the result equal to 0.17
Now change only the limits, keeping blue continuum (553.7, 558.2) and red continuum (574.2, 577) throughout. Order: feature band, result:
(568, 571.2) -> 0.10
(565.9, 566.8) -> 0.07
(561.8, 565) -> 0.11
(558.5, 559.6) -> 0.10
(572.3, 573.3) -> -0.04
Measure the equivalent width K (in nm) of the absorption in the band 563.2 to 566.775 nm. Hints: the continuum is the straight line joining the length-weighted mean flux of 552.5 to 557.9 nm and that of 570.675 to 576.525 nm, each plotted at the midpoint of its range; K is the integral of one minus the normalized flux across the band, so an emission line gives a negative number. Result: 0.19 nm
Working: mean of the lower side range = 44.1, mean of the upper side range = 44.8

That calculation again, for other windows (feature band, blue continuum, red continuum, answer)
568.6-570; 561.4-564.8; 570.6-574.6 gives 0.05 nm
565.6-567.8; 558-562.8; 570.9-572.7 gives 0.07 nm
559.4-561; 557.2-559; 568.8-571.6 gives -0.03 nm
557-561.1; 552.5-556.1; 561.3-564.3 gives 0.04 nm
